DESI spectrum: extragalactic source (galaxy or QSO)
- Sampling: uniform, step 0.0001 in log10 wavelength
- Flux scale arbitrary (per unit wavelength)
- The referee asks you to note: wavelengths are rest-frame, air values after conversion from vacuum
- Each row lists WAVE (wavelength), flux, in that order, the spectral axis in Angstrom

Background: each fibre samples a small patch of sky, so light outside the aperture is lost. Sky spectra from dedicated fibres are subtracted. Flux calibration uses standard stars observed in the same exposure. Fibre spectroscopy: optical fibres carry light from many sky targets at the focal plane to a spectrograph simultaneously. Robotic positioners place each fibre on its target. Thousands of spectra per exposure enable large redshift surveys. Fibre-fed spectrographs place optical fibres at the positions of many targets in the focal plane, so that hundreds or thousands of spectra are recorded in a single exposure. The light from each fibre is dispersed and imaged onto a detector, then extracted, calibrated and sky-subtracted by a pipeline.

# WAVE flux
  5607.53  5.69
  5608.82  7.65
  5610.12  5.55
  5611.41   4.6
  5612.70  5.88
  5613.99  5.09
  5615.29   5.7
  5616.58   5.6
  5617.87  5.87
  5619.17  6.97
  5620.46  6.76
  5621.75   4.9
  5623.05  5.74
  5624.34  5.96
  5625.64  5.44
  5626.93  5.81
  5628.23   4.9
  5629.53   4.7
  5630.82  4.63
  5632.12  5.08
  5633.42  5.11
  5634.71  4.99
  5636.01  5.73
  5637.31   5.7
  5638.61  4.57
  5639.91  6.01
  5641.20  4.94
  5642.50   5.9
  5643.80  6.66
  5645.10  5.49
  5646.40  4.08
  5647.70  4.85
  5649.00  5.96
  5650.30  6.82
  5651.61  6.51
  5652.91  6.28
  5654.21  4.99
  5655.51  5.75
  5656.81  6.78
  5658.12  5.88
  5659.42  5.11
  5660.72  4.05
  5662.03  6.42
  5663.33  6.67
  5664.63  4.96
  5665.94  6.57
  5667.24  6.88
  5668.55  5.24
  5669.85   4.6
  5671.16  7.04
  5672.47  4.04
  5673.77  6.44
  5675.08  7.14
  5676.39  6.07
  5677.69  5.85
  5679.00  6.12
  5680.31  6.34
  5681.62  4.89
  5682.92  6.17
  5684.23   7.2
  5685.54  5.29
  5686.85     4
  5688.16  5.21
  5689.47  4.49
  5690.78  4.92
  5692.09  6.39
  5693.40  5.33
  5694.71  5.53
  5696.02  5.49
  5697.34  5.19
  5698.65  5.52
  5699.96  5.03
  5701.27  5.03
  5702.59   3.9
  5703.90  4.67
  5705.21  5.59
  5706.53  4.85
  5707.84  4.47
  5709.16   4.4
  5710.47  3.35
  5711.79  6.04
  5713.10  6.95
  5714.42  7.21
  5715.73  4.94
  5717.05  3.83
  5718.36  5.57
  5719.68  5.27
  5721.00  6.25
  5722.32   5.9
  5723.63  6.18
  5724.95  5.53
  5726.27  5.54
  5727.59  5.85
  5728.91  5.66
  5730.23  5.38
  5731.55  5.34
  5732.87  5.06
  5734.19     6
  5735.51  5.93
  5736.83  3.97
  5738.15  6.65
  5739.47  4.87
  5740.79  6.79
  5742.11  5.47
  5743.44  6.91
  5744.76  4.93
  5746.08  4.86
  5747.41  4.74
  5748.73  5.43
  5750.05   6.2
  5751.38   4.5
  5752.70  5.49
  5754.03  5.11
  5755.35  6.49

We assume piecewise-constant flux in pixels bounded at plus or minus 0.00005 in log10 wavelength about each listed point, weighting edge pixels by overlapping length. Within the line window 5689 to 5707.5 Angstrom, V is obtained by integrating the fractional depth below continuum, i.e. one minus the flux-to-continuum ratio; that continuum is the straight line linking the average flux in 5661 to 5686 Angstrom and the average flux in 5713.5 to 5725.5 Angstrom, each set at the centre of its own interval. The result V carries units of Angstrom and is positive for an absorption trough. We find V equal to 2.1 Angstrom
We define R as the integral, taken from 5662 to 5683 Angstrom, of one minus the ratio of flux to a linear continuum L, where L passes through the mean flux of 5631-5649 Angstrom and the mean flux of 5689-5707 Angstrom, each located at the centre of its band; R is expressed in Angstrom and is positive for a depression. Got -2.9 Angstrom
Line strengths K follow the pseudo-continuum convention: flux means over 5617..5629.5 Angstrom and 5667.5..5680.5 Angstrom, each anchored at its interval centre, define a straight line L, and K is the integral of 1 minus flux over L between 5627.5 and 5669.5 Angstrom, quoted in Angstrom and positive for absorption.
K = 1.9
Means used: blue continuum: 5.76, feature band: 5.56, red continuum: 5.9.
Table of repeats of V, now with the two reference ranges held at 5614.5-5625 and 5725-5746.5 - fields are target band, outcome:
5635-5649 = 1.1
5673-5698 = 0.2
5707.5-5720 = 0.9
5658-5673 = 0.4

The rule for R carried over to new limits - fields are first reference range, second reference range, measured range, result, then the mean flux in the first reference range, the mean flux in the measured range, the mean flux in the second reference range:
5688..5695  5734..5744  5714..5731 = 0.10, 5.31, 5.6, 5.8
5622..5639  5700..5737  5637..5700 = -4.53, 5.26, 5.67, 5.32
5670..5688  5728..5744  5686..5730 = 3.59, 5.84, 5.28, 5.66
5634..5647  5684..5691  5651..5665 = -1.29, 5.41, 5.78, 5.08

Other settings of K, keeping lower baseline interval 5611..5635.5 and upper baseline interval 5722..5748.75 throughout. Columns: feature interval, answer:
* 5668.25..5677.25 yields -0.5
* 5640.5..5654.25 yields -0.6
